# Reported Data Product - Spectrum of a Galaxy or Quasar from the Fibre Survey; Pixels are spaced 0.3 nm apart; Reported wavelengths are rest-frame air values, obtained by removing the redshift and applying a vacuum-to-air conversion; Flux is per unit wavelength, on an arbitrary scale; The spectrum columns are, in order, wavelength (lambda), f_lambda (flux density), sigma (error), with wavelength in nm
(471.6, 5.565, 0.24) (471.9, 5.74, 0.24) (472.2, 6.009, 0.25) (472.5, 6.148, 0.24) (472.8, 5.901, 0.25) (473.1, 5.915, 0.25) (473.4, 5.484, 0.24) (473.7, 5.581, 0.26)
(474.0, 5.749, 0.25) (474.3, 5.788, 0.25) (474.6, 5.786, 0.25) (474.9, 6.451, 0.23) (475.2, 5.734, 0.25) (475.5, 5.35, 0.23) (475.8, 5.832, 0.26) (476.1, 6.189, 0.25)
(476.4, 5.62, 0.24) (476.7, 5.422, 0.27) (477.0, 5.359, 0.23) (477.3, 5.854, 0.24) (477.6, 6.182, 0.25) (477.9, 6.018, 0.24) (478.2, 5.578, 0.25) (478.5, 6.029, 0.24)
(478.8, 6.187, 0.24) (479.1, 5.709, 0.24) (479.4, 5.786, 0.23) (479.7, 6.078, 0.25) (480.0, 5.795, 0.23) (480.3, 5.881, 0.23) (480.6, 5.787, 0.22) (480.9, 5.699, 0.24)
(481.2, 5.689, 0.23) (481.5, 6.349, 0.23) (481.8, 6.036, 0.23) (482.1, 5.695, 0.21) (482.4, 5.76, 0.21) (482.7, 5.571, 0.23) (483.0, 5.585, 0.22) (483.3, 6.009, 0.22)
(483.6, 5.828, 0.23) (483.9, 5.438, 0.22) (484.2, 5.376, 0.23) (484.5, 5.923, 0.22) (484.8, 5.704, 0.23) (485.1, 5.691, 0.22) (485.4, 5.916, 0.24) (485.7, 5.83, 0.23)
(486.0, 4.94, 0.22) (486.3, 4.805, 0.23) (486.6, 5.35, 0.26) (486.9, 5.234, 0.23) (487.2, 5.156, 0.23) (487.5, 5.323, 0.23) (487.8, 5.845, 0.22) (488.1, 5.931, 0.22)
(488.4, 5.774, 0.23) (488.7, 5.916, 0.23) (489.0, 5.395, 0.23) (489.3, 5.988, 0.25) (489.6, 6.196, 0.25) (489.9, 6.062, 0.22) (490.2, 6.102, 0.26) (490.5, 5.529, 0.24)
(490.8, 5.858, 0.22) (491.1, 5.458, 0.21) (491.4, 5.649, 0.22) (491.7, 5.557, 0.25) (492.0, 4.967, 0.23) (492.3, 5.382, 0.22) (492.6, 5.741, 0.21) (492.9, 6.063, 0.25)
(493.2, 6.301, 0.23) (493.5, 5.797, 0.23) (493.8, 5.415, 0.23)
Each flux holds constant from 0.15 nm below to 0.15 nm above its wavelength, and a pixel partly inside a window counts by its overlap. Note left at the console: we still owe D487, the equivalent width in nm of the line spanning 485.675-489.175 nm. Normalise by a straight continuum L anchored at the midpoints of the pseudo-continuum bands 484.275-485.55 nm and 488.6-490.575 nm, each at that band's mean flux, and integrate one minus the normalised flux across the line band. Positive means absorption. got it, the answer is 0.237 nm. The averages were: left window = 5.78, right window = 5.9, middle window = 5.45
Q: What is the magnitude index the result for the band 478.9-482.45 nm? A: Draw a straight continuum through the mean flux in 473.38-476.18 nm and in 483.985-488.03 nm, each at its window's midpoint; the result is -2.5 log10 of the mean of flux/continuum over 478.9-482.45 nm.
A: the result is -0.04 mag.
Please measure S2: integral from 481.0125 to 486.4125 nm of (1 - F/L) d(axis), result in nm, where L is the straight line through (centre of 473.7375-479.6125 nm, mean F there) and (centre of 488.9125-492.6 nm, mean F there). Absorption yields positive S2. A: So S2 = 0.068 nm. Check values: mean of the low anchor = 5.82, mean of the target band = 5.68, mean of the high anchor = 5.69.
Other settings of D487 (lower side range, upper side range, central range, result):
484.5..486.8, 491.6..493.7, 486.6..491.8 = -0.10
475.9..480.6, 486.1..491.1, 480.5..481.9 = -0.03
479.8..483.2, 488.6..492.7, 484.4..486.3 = 0.06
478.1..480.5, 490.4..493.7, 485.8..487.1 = 0.15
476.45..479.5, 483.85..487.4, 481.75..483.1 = -0.03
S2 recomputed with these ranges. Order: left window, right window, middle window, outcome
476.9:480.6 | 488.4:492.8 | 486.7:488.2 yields 0.071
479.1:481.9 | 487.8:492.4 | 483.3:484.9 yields 0.039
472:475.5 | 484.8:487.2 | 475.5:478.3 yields -0.017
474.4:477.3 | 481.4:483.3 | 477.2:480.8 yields -0.070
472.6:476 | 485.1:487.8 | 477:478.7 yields -0.067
